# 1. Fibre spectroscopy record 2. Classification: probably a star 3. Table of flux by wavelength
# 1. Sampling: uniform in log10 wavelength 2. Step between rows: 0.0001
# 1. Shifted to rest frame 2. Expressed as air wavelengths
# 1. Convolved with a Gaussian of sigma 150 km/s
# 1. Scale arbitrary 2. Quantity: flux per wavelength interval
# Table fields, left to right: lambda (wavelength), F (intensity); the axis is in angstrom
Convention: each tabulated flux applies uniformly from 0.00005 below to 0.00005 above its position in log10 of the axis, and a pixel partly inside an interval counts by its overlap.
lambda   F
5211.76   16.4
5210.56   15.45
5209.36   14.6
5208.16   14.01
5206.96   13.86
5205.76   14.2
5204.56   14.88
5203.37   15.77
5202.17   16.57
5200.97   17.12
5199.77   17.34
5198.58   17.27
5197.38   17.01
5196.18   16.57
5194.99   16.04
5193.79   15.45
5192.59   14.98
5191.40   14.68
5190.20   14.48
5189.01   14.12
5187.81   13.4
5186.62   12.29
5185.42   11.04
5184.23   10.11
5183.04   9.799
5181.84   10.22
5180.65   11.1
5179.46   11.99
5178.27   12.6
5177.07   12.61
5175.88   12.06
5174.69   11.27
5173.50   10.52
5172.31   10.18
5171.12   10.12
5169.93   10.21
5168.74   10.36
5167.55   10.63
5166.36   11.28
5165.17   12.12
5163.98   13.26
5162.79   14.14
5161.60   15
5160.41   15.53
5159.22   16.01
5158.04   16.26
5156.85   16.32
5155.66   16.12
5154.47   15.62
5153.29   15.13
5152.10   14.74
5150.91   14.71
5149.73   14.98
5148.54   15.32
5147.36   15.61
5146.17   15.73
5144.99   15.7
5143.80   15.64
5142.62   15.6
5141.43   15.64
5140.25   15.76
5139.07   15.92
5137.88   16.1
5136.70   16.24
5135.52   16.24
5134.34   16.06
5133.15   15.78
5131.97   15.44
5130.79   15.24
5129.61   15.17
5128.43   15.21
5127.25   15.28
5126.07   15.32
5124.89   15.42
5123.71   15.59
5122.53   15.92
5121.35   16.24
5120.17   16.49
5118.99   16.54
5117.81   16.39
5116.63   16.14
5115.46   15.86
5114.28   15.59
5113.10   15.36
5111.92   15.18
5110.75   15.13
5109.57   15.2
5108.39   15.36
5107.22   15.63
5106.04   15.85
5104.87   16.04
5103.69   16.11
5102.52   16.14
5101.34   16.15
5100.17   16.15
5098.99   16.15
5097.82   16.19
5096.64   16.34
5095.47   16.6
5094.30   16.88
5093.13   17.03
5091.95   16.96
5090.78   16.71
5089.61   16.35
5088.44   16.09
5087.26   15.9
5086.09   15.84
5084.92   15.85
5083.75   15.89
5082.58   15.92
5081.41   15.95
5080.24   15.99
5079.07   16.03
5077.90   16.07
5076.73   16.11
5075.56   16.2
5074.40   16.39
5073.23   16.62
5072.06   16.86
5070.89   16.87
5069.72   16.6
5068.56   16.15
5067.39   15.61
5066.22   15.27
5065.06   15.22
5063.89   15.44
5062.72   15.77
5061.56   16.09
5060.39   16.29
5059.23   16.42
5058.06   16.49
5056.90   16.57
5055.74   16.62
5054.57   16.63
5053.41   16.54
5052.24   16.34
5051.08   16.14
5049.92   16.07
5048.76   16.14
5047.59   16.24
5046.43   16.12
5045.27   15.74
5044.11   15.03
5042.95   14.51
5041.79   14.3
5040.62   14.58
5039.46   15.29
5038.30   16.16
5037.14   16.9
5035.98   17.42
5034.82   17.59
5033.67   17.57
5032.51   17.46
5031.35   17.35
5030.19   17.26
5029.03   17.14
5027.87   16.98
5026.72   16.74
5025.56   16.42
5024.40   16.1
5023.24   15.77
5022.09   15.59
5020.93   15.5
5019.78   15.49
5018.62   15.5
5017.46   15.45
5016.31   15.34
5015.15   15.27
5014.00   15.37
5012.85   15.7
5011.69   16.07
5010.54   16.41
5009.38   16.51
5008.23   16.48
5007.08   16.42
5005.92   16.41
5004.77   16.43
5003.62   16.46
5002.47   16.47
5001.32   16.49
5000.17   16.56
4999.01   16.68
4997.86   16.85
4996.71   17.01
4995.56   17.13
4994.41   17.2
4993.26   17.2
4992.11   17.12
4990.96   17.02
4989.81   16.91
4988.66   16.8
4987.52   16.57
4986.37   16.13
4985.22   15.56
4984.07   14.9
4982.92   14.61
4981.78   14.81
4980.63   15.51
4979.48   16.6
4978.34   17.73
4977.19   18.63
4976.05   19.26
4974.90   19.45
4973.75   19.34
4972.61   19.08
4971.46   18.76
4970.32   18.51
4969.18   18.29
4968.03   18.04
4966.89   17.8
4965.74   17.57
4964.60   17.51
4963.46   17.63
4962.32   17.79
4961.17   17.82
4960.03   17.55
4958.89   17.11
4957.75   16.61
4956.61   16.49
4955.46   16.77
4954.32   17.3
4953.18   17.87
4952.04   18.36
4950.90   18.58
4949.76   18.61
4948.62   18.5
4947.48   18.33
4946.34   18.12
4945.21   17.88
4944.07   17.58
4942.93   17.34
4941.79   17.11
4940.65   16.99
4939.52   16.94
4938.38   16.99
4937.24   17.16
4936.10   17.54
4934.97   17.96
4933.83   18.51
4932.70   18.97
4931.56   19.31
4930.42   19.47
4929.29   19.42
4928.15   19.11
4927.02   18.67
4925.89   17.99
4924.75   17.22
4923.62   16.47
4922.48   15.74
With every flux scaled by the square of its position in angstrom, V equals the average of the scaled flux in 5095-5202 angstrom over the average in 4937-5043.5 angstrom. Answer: 0.93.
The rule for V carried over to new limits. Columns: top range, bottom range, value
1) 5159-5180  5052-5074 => 0.78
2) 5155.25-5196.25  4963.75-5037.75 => 0.82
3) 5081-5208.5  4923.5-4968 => 0.90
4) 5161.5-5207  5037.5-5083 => 0.87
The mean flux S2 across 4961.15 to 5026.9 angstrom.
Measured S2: 16.8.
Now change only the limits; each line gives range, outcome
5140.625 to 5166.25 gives 15.1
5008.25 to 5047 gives 16.1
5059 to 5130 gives 16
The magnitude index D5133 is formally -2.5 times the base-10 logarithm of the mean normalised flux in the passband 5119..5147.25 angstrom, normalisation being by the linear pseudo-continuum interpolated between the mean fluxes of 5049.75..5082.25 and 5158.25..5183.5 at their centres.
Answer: -0.165 mag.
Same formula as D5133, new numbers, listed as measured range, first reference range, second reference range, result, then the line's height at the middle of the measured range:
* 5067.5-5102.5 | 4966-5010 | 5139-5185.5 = -0.09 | 15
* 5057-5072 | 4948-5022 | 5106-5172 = -0.01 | 16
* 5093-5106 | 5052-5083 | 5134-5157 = -0.02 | 16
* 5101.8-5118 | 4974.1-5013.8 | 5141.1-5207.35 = -0.06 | 14.9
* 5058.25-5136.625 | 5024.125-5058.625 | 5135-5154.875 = 0.00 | 15.9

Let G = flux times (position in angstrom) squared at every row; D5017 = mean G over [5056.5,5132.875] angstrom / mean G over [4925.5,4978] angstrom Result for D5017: 0.94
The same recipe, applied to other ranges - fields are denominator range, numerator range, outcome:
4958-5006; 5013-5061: 0.96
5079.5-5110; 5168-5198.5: 0.81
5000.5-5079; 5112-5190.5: 0.92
